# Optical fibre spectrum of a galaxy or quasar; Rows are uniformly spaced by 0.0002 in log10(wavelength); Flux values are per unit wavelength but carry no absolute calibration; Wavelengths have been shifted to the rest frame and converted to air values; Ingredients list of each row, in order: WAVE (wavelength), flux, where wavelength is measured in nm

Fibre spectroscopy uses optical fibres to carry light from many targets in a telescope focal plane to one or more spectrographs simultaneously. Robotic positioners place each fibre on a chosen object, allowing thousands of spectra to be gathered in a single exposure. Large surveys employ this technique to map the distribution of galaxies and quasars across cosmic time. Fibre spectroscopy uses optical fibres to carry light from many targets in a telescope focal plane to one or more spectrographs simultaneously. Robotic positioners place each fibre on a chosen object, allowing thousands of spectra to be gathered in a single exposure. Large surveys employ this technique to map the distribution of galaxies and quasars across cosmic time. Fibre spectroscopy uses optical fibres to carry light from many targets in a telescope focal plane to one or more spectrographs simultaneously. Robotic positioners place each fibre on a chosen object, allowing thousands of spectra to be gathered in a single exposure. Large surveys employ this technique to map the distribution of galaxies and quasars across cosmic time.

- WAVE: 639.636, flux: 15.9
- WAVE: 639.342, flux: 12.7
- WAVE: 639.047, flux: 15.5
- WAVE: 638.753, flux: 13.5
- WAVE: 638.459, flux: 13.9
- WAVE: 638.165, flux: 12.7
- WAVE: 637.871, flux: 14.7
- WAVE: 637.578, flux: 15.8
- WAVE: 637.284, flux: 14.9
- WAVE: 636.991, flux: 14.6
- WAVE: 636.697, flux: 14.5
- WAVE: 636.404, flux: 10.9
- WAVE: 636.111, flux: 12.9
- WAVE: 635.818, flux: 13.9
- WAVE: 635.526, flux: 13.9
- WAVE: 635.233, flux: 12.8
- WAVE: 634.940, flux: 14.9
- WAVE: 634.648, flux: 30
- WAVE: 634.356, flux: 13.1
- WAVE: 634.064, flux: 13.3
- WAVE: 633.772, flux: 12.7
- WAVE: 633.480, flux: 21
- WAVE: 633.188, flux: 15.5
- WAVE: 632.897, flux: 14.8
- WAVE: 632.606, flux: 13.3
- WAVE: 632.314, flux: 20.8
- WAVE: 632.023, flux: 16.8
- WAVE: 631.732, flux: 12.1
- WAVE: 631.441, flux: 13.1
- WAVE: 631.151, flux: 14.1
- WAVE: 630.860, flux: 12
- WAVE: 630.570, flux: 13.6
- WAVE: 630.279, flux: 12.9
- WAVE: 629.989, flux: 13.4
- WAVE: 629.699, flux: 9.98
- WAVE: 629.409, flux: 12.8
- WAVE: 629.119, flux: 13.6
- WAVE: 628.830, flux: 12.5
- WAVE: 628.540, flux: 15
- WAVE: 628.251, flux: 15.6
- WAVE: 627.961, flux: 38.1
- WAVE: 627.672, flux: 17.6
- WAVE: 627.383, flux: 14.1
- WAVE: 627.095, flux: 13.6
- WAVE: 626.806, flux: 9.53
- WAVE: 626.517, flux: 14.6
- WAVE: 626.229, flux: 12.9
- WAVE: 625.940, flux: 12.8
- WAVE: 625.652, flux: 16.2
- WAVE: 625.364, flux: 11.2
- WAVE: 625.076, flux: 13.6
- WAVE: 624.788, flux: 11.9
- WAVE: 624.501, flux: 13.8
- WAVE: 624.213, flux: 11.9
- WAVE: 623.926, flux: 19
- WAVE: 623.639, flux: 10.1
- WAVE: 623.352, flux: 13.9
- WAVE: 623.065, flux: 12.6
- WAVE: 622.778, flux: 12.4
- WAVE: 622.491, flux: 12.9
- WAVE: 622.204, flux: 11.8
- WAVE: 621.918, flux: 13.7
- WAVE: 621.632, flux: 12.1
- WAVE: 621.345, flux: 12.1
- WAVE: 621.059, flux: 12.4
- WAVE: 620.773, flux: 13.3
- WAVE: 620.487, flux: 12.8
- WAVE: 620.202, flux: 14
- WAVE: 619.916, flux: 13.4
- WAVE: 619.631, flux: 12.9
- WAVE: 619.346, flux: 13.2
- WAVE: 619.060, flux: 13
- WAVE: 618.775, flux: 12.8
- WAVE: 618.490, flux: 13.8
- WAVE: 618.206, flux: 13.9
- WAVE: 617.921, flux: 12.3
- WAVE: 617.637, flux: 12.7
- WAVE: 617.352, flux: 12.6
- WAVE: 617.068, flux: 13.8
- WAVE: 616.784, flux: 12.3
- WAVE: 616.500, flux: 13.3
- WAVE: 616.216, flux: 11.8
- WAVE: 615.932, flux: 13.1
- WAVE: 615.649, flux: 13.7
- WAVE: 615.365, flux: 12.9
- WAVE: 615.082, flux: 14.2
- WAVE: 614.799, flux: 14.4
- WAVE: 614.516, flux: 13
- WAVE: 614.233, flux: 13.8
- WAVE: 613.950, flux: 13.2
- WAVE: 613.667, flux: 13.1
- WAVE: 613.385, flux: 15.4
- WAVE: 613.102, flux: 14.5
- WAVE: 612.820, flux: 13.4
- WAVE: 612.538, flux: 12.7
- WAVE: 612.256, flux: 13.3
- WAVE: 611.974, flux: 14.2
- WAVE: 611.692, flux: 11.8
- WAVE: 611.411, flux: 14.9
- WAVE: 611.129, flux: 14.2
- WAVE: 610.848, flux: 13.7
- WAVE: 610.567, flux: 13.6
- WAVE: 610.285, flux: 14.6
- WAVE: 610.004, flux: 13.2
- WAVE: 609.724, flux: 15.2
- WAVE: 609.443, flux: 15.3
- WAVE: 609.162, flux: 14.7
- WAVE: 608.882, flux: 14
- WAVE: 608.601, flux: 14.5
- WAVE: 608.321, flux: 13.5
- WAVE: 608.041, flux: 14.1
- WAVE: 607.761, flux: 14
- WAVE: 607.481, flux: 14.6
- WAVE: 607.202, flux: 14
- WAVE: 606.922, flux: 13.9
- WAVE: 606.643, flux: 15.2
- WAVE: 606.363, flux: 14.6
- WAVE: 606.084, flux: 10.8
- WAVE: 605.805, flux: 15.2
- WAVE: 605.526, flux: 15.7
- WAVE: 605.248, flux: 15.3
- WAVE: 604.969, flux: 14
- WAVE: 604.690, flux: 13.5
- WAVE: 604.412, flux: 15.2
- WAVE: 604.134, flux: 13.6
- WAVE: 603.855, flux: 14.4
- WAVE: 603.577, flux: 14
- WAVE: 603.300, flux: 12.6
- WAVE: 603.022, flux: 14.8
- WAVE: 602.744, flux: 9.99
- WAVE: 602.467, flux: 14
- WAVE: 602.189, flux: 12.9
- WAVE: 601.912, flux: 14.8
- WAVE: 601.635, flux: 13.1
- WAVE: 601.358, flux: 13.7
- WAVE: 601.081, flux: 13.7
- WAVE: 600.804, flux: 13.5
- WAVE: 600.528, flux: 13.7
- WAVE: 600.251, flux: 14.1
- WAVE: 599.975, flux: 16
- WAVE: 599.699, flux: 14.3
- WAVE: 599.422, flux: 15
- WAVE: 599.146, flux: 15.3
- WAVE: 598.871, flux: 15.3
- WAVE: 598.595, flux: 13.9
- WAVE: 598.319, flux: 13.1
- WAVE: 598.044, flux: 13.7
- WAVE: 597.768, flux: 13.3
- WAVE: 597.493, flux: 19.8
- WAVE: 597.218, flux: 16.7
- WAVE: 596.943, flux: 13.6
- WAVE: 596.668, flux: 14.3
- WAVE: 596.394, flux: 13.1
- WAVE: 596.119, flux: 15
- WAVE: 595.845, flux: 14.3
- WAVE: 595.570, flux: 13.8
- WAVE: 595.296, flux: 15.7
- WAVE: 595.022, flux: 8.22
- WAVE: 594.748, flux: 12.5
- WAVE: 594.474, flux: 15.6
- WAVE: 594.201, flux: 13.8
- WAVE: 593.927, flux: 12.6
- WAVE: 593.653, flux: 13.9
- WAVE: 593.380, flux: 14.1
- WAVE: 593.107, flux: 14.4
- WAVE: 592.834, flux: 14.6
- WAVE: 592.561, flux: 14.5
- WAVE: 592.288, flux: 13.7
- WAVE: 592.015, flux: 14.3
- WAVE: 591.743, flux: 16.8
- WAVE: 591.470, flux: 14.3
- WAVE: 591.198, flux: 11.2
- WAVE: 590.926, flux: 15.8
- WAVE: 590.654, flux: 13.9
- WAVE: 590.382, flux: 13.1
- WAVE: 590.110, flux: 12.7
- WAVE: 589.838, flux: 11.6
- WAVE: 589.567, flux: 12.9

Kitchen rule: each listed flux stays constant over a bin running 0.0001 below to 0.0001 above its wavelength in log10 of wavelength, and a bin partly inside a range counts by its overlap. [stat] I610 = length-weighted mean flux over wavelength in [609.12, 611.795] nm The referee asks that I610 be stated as 14.1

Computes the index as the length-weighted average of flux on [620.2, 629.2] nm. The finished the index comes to 14.1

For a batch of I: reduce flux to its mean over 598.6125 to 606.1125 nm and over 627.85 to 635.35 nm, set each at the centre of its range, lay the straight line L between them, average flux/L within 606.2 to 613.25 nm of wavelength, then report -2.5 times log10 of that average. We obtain 0.03 mag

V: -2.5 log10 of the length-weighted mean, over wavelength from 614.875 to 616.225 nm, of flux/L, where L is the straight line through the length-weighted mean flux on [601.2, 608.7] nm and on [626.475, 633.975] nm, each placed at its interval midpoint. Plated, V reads 0.085 mag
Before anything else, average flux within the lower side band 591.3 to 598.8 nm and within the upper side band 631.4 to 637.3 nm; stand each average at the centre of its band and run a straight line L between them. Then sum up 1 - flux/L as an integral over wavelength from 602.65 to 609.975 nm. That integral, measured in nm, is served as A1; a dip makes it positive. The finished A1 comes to 0.20 nm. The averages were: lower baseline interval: 14.2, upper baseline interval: 15.3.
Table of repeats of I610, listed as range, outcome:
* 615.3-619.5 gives 13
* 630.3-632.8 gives 14.4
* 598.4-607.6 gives 14.1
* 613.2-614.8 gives 13.8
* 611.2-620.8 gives 13.3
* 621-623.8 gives 12.4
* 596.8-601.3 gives 14.7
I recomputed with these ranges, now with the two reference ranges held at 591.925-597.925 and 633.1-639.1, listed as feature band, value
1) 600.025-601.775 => 0.041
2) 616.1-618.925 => 0.132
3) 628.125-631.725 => 0.132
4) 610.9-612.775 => 0.076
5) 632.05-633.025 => -0.102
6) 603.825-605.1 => 0.019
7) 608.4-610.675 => 0.007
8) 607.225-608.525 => 0.027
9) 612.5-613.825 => 0.048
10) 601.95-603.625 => 0.097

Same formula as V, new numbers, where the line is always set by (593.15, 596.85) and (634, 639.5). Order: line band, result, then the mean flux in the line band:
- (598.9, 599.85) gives -0.09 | 14.9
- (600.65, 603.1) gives 0.04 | 13.4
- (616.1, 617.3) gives 0.11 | 12.8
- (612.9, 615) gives 0.02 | 13.9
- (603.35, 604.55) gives -0.02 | 14.2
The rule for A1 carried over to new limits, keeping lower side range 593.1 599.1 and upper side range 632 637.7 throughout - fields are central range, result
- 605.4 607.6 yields 0.04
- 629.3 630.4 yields 0.22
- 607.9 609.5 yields 0.03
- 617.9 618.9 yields 0.11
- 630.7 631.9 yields 0.19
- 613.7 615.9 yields 0.18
